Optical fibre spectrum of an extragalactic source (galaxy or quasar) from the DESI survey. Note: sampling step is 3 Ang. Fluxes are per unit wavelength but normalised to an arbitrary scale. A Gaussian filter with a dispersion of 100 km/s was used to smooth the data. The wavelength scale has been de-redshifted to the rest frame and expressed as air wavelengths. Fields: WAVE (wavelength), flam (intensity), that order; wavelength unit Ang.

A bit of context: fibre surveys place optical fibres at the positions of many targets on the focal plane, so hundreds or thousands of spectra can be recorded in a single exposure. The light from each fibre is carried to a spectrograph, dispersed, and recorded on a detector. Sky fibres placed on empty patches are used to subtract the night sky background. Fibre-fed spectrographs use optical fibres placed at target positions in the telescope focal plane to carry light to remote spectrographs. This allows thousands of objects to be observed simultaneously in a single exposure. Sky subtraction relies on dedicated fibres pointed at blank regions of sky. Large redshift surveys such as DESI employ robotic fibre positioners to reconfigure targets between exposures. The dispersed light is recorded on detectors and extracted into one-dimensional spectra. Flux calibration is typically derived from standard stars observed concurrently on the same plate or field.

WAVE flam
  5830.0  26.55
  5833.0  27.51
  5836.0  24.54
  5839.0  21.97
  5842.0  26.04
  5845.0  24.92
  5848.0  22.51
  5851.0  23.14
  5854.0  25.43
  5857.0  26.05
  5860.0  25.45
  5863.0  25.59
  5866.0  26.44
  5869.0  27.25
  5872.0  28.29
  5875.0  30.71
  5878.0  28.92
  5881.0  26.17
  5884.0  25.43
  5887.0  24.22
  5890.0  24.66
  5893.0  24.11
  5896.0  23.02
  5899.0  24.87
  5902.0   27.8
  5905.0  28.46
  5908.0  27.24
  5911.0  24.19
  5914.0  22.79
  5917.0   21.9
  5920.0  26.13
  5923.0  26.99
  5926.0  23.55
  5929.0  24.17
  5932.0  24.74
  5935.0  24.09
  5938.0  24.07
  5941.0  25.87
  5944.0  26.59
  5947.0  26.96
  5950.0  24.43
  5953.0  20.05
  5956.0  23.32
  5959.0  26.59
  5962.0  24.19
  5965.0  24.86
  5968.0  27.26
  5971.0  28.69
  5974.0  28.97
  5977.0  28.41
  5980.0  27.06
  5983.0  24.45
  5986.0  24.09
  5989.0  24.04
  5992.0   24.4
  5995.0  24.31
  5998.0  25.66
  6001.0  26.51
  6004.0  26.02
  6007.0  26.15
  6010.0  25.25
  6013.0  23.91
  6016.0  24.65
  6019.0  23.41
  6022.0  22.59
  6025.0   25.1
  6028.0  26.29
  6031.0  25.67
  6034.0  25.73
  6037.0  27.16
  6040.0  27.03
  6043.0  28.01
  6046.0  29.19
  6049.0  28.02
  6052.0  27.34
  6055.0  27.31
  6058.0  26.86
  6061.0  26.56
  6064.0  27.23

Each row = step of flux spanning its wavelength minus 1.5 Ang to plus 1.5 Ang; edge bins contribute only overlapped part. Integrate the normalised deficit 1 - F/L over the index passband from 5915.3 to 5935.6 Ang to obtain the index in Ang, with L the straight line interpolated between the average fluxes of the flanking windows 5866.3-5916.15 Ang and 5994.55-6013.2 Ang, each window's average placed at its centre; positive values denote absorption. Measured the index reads 1.1 Ang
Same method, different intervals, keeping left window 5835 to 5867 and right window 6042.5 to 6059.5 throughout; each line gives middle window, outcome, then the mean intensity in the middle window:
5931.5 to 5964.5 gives 2.0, 24.6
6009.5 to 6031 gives 2.2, 24.5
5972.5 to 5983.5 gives -0.3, 27.5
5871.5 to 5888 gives -1.4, 27.3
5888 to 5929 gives 0.9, 25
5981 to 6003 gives 1.6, 24.9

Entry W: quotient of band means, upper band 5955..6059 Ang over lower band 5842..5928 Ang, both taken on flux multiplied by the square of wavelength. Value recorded 1.06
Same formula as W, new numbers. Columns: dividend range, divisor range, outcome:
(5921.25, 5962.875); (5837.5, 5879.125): 0.98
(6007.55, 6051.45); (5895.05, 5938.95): 1.08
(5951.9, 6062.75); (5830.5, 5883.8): 1.05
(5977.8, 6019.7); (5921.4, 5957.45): 1.04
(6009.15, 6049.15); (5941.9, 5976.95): 1.03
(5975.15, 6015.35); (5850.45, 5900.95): 1.02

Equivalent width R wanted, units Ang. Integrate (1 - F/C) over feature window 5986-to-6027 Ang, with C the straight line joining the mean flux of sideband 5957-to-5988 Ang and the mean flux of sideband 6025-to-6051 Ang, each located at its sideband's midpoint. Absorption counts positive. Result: 3.0 Ang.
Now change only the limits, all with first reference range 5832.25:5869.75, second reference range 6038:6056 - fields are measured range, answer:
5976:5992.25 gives 0.9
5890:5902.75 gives 0.5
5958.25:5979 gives -0.2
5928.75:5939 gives 0.8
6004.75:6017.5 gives 1.1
